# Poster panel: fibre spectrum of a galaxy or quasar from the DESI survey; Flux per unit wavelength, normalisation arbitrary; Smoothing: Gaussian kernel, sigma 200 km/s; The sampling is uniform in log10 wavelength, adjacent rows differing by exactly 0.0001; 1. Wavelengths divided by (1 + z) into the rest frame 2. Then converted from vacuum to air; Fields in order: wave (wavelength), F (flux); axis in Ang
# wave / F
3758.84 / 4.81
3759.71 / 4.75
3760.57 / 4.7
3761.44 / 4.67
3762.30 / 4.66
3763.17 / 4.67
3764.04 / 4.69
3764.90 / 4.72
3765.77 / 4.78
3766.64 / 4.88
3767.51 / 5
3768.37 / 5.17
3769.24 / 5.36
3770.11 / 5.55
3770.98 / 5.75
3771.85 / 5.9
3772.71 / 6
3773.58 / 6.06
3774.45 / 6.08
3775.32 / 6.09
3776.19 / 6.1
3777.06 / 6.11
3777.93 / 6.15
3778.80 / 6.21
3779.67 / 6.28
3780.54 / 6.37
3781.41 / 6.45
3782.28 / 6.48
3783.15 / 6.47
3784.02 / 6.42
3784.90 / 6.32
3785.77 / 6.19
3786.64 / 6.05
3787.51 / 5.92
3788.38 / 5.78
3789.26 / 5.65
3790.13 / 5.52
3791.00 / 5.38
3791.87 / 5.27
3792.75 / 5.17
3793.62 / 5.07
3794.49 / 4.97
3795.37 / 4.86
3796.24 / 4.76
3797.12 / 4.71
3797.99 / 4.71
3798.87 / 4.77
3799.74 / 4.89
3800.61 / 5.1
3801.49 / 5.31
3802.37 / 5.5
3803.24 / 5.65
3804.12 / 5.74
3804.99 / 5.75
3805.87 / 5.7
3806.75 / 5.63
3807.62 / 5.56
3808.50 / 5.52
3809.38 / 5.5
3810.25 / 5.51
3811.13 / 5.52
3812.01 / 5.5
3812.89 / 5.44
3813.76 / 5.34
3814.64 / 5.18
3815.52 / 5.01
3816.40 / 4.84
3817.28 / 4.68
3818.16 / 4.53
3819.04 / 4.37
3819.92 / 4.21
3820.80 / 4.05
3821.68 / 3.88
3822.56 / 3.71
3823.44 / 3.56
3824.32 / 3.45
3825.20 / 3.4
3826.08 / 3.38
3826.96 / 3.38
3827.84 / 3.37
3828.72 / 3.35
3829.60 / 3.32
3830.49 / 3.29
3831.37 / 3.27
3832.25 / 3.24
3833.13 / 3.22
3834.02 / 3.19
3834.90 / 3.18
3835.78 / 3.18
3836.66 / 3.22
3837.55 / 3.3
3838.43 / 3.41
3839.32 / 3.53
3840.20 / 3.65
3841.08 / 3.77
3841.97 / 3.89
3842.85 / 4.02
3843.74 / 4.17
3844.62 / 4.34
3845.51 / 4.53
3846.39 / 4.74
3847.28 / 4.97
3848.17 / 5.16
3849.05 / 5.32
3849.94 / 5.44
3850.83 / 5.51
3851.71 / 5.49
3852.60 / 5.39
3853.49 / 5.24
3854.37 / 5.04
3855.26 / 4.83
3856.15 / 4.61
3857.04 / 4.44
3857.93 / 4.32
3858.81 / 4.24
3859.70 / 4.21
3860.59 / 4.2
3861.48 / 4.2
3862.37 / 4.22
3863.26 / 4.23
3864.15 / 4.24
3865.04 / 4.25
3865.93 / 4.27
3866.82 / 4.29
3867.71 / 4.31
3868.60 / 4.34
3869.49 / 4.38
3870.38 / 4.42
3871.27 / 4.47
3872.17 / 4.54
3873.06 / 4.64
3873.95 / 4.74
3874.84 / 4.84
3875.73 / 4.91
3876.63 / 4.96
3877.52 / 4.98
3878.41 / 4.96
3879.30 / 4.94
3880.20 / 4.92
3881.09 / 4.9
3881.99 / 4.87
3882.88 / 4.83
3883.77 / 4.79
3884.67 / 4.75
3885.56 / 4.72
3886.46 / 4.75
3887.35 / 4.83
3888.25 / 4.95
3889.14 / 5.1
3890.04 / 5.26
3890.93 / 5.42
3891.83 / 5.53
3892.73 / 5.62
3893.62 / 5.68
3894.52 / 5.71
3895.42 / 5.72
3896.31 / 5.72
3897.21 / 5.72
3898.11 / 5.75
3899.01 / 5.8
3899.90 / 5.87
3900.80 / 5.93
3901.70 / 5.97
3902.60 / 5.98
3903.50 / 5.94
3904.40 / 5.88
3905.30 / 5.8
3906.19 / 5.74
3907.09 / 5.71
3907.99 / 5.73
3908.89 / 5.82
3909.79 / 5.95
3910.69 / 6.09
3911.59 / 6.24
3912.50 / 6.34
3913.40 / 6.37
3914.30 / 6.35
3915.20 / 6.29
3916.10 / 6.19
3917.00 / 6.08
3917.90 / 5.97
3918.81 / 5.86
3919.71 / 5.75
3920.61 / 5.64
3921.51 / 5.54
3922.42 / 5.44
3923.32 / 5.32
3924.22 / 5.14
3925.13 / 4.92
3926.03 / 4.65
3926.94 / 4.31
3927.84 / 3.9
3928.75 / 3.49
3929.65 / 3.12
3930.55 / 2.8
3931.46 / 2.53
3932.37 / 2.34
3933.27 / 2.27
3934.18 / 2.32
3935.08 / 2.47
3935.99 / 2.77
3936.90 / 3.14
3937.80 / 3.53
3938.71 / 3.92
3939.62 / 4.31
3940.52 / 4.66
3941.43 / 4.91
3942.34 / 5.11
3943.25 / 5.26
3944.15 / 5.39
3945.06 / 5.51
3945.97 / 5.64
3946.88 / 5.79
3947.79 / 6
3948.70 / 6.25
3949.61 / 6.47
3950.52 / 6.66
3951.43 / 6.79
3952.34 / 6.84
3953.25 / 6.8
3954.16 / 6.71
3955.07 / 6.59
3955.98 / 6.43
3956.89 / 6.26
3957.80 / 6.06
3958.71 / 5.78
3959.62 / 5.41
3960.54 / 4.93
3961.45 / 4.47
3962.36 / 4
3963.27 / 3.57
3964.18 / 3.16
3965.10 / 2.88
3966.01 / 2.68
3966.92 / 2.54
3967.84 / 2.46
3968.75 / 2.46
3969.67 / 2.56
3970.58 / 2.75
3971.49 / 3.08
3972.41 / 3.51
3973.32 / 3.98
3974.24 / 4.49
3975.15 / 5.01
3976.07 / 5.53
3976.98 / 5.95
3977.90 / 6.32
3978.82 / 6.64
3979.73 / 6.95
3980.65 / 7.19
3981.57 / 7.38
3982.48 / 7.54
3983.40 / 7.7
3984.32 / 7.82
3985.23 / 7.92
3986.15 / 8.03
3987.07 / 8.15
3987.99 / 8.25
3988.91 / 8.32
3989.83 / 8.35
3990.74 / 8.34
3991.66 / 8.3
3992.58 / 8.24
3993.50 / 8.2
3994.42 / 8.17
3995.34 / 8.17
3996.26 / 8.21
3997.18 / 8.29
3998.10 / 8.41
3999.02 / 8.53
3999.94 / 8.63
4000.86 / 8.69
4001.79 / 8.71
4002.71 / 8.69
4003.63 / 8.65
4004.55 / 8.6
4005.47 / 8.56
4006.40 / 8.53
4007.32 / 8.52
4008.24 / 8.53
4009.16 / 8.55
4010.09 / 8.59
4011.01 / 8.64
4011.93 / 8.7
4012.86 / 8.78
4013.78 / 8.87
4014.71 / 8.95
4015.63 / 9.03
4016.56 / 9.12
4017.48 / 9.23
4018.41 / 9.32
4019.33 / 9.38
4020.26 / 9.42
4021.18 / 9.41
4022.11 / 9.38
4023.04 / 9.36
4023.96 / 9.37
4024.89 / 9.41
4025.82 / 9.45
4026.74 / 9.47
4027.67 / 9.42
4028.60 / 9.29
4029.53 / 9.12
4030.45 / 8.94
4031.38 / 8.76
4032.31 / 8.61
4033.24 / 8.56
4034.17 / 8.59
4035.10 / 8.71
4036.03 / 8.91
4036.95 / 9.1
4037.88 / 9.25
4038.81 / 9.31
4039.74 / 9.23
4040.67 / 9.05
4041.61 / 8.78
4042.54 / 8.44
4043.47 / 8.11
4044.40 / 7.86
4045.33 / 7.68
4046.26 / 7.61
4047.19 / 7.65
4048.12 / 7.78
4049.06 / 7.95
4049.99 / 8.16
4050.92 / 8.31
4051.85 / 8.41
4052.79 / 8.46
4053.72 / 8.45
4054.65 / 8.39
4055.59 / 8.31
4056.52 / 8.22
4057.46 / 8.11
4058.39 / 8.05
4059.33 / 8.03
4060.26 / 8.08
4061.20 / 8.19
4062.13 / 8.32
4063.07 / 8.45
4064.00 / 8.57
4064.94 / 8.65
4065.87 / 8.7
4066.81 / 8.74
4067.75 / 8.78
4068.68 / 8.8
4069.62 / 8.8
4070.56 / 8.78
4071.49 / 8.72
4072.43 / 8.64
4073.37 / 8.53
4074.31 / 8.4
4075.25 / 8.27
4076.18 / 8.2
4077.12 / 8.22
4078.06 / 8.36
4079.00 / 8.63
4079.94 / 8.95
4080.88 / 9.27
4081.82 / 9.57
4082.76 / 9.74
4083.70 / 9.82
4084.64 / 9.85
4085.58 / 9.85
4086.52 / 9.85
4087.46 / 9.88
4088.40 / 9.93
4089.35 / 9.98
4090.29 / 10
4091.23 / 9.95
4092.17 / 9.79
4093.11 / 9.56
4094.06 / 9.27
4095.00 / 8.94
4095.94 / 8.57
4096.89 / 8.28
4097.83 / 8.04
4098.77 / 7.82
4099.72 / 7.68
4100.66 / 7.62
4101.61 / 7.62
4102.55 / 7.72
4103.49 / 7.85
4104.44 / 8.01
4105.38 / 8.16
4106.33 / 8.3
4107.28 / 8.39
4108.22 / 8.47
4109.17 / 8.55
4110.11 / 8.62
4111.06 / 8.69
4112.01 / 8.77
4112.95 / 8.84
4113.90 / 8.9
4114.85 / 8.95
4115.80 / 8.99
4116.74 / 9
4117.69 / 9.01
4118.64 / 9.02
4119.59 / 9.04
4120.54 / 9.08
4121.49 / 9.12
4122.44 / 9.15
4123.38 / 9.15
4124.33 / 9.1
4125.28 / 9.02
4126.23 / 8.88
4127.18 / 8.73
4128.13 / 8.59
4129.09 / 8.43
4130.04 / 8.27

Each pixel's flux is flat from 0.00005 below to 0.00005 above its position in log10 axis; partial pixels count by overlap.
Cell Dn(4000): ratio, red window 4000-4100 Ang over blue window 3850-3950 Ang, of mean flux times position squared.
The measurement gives 1.9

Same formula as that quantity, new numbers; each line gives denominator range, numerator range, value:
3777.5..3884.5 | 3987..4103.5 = 2.05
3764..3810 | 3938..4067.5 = 1.48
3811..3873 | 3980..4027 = 2.20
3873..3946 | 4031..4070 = 1.81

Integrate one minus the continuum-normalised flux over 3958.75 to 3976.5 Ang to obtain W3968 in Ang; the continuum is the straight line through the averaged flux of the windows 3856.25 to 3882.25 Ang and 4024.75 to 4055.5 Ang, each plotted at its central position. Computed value 8.2 Ang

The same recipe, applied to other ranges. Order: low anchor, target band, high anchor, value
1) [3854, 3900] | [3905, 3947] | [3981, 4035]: 9.2 Ang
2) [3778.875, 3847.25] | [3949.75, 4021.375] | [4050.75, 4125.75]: 3.5 Ang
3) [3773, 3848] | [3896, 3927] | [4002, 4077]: 3.5 Ang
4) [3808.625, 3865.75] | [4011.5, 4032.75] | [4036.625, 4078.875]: -3.9 Ang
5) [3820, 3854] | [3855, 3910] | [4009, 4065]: 0.3 Ang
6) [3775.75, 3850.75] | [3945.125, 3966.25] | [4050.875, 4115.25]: 4.1 Ang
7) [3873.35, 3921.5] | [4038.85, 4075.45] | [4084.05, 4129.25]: -1.4 Ang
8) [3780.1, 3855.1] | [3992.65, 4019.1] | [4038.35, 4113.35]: -3.7 Ang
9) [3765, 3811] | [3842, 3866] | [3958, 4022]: 5.6 Ang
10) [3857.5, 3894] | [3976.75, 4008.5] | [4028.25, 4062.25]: -3.3 Ang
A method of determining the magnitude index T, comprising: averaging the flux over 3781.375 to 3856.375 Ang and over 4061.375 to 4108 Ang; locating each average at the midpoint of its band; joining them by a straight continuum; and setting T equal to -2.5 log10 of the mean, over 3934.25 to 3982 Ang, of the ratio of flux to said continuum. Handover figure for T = 0.36 mag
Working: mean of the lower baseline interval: 4.73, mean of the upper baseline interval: 8.79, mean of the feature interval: 4.9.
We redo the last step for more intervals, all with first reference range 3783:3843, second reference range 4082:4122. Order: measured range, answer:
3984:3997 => -0.13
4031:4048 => -0.08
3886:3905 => 0.05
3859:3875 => 0.24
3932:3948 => 0.49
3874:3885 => 0.15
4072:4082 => -0.01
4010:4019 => -0.18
